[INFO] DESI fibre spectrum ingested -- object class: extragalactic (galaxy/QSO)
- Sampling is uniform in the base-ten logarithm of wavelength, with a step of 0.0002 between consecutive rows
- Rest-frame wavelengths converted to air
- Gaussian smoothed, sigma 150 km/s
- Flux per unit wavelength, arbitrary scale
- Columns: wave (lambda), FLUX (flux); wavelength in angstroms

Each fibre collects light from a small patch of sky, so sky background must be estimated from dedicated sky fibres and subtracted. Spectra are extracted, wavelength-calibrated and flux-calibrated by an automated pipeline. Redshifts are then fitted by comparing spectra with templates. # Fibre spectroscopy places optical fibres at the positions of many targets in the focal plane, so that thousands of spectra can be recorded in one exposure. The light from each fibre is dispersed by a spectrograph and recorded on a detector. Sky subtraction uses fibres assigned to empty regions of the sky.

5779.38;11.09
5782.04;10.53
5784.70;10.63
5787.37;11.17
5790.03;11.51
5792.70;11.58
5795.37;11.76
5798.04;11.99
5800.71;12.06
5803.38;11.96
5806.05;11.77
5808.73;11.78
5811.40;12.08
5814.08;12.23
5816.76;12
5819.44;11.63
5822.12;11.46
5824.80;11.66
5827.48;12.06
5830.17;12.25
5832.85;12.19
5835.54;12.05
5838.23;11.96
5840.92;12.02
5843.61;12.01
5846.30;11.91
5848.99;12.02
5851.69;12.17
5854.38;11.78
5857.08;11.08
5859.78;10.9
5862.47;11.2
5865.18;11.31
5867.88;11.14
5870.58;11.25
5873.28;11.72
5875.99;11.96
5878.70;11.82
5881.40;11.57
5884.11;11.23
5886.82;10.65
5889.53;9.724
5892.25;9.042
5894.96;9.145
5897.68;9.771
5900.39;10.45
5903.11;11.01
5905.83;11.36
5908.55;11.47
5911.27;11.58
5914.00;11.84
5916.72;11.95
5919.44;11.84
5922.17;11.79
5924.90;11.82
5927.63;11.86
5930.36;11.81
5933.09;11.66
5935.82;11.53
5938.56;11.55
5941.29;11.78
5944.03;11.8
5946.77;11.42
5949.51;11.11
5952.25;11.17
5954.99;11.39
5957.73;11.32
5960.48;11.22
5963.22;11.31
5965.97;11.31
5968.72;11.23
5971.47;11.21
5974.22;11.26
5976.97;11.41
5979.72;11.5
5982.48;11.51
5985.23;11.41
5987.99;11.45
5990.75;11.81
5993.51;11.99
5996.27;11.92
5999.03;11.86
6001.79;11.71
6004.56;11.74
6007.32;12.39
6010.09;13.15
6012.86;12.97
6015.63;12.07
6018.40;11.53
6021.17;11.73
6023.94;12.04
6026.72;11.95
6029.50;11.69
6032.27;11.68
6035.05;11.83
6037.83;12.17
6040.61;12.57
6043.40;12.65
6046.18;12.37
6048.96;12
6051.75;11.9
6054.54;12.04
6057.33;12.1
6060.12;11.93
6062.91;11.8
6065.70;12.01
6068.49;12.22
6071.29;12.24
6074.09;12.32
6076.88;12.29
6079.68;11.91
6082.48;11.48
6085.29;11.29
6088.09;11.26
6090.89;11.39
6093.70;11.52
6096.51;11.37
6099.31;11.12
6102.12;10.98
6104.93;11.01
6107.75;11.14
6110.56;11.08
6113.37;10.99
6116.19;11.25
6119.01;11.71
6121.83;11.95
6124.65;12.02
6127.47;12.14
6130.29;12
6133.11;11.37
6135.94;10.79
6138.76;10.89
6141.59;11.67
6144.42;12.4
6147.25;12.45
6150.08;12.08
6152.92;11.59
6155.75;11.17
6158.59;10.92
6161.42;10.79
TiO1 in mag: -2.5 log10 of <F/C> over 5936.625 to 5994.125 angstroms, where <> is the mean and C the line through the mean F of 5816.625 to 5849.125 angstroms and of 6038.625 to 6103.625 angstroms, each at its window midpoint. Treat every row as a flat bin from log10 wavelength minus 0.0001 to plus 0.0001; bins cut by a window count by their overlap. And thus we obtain 0.04 mag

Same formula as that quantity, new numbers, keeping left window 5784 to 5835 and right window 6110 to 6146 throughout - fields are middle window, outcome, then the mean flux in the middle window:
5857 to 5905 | 0.09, 10.8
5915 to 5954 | 0.01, 11.6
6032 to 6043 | -0.05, 12.1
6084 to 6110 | 0.04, 11.2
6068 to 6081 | -0.05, 12.2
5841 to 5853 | -0.02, 12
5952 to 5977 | 0.04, 11.3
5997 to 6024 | -0.04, 12.1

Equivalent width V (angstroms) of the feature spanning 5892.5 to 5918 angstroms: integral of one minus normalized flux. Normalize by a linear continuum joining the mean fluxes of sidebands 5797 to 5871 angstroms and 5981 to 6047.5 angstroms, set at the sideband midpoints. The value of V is 2.2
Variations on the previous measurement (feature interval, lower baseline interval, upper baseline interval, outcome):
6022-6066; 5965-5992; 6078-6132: -2.3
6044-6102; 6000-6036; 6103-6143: -0.5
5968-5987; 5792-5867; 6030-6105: 0.7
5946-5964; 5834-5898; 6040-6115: 0.3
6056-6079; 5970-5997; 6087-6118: -1.7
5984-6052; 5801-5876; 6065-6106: -2.1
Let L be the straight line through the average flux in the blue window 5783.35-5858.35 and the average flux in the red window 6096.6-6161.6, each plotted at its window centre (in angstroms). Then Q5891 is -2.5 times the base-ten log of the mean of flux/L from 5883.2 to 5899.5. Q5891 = 0.18 mag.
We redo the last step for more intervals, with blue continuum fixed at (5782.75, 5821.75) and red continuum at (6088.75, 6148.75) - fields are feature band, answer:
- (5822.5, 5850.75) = -0.029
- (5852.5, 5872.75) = 0.035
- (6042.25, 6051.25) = -0.069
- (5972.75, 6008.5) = -0.011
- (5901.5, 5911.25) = 0.031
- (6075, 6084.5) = -0.034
